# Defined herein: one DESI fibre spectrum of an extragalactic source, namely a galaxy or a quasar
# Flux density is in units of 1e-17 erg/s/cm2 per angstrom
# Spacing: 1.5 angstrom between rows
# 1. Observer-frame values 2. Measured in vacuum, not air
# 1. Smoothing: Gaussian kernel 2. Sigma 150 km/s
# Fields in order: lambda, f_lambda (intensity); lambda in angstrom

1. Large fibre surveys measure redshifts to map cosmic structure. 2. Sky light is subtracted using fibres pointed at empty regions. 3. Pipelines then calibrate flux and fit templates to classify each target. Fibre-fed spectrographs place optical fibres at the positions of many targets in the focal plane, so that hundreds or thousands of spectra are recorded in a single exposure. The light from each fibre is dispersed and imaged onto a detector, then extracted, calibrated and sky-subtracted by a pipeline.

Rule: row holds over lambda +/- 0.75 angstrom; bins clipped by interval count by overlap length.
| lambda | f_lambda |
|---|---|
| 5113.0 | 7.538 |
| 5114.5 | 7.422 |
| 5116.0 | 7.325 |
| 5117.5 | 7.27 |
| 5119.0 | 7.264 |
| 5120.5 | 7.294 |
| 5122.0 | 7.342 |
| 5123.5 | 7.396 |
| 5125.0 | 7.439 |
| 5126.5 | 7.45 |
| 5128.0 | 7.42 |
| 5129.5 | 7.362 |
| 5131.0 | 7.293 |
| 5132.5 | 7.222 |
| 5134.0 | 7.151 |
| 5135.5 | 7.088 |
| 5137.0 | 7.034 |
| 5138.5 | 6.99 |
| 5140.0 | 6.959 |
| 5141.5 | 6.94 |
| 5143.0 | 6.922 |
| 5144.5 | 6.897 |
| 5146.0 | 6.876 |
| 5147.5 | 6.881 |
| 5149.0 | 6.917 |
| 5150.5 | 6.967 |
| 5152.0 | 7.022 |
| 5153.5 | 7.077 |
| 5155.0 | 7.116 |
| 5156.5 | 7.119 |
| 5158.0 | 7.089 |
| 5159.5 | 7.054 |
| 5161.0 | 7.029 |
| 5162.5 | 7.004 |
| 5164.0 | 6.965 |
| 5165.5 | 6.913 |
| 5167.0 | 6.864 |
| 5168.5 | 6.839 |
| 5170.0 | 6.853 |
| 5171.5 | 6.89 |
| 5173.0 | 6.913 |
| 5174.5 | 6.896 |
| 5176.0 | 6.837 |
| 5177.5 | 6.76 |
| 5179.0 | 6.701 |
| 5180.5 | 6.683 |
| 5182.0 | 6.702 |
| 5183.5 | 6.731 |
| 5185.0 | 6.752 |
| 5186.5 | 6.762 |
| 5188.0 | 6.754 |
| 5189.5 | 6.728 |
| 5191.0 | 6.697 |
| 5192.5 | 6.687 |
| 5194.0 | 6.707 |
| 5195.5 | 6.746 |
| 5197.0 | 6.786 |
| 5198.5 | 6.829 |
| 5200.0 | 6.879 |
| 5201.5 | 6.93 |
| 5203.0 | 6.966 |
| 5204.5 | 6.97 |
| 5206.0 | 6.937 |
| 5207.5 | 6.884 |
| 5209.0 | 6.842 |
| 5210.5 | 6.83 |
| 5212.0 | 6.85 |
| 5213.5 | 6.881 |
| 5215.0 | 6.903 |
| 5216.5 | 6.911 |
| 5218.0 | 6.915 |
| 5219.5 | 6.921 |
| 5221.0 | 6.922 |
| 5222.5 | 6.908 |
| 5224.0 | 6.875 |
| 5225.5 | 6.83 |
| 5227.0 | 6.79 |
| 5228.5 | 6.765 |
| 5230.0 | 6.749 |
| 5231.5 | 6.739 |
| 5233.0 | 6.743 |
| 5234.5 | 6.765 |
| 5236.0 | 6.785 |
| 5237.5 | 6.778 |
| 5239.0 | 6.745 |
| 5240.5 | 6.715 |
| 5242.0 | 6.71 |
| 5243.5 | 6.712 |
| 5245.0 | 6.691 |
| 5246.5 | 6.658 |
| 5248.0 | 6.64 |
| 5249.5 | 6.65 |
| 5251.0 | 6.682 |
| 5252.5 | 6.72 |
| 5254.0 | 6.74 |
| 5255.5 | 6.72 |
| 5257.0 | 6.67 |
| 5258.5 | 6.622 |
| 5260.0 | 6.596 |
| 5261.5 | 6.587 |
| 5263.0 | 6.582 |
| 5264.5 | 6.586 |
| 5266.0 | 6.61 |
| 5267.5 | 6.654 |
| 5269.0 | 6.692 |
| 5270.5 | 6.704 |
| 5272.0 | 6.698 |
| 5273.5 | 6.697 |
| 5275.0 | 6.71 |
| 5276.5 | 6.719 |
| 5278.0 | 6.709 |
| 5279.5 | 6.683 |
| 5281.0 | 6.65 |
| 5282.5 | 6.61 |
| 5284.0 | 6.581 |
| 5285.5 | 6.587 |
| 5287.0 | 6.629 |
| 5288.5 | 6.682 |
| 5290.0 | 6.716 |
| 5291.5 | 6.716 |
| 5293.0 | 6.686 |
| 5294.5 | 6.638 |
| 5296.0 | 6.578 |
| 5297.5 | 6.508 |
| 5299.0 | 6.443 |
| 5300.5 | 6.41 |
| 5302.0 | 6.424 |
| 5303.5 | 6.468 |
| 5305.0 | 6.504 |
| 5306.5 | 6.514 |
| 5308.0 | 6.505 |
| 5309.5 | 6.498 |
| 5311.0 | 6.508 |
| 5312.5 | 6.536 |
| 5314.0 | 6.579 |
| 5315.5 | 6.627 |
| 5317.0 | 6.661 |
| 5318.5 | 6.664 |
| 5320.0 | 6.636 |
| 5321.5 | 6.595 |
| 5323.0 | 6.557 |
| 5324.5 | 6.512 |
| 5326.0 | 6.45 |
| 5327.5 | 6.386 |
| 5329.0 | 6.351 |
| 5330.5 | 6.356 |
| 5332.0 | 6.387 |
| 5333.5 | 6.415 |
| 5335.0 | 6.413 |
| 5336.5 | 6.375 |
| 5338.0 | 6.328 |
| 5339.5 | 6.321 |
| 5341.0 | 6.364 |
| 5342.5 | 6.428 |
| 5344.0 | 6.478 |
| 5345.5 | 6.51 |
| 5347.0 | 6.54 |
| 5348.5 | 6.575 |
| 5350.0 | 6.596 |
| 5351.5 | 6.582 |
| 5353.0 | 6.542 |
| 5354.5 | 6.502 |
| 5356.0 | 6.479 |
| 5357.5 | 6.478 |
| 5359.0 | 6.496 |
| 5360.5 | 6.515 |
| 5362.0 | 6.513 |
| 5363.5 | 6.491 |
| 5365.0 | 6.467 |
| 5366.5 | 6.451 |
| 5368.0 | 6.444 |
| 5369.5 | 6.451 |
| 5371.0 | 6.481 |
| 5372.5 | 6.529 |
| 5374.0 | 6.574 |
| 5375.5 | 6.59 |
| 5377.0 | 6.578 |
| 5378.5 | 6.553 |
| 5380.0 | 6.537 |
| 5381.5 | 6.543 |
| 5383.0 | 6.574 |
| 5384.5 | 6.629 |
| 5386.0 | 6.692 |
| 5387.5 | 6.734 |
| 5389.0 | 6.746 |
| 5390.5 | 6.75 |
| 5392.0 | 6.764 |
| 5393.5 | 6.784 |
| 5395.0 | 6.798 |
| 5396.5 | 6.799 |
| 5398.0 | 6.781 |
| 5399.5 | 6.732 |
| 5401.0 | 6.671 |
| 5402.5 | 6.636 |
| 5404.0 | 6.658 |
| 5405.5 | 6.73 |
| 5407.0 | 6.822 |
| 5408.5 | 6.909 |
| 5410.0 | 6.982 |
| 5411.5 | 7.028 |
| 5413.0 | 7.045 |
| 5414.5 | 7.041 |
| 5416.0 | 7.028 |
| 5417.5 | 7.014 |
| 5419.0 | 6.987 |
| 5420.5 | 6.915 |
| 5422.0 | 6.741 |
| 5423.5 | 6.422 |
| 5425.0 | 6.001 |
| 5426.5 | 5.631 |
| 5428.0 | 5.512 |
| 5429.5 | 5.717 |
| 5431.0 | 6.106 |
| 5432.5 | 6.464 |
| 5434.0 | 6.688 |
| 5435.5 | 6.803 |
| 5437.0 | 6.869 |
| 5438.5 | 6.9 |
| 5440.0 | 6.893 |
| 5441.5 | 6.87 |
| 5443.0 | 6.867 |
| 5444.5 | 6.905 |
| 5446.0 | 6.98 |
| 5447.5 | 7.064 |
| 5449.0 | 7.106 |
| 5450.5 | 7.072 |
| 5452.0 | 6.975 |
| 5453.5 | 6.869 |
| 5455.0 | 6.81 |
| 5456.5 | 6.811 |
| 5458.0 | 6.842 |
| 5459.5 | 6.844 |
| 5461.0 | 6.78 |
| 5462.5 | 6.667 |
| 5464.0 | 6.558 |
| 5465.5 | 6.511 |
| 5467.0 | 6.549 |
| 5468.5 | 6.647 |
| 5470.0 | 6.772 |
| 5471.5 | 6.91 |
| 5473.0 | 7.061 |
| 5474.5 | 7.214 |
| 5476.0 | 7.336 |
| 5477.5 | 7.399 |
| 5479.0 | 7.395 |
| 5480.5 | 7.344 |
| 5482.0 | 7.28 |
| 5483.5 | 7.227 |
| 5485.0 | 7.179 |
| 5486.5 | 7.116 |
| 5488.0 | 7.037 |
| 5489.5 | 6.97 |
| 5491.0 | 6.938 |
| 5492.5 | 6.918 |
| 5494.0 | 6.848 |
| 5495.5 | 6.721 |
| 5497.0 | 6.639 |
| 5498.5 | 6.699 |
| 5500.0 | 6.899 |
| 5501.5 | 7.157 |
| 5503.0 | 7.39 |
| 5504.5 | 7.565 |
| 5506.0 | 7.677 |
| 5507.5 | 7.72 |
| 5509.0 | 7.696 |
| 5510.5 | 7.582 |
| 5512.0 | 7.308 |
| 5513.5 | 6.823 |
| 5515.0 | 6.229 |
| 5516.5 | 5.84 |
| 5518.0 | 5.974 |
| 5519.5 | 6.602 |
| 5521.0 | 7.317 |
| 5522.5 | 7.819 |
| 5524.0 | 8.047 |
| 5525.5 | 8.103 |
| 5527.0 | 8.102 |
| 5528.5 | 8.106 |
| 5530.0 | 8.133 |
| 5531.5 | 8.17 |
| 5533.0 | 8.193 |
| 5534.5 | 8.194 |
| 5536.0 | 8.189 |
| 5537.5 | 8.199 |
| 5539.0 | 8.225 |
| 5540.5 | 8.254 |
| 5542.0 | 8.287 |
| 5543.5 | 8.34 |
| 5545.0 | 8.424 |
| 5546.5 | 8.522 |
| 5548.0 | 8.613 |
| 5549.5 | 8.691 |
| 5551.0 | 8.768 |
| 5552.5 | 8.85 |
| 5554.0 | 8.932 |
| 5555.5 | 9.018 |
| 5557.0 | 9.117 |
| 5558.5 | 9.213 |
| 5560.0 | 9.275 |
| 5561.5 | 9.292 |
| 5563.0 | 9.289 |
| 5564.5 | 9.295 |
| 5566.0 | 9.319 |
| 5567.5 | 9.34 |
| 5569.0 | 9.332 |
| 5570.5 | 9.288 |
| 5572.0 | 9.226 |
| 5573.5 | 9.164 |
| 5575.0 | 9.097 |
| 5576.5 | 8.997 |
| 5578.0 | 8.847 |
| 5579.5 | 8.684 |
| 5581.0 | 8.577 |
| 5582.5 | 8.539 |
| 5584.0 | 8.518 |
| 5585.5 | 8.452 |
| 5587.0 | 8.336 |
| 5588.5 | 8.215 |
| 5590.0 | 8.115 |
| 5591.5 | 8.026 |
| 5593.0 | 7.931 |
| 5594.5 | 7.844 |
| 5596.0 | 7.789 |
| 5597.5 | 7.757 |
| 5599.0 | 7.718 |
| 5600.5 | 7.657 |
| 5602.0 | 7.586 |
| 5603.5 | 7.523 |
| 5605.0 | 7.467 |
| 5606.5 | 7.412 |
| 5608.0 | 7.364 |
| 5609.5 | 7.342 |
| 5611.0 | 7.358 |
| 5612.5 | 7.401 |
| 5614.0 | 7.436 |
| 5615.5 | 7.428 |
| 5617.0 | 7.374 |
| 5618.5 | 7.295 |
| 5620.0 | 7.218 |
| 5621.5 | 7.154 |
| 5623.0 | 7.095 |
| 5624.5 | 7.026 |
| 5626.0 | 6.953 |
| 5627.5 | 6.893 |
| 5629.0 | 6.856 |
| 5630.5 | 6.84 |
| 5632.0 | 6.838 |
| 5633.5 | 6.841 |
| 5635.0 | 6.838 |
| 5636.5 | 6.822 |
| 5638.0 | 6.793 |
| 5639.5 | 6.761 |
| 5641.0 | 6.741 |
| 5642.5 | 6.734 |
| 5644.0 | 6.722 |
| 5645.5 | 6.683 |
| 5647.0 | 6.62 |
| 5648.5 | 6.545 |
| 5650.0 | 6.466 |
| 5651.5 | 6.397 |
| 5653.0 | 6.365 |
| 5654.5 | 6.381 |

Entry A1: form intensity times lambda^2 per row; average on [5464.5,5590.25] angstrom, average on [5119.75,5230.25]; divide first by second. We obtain 1.30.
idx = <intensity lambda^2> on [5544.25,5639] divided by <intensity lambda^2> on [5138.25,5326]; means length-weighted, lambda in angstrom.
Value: 1.37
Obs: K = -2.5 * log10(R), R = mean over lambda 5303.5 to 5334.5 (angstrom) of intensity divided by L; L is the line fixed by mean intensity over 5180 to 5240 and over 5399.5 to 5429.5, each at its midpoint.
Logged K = 0.04 mag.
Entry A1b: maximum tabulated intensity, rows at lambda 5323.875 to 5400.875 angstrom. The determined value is 6.799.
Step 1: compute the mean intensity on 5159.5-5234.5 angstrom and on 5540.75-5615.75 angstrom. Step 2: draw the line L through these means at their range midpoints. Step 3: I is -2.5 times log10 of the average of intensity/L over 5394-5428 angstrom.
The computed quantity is 0.15 mag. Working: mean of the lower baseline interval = 6.84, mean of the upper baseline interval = 8.43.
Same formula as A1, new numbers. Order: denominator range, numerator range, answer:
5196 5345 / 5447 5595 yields 1.29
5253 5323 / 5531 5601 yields 1.44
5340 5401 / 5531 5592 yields 1.42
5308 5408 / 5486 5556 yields 1.24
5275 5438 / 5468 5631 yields 1.28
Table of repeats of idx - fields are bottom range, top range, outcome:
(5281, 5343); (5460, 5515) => 1.16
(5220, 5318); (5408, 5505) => 1.10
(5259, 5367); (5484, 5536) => 1.20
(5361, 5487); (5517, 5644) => 1.25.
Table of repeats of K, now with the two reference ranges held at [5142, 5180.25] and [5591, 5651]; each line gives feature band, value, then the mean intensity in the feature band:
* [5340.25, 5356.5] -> 0.084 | 6.51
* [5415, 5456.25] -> 0.063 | 6.68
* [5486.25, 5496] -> 0.027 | 6.93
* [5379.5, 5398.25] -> 0.055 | 6.7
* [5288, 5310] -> 0.073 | 6.55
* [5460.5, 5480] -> 0.028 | 6.91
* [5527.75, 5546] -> -0.156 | 8.23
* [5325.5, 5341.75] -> 0.105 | 6.38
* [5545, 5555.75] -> -0.220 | 8.73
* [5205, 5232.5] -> 0.016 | 6.86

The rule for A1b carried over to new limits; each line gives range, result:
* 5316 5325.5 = 6.664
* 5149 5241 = 7.119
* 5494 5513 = 7.72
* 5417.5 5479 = 7.399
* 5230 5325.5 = 6.785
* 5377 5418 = 7.045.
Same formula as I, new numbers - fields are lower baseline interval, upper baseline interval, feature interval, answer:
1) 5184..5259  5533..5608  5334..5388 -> 0.151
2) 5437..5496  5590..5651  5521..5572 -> -0.215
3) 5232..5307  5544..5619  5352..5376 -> 0.107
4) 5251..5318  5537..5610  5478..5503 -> 0.133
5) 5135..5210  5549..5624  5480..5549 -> 0.078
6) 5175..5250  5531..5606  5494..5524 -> 0.169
